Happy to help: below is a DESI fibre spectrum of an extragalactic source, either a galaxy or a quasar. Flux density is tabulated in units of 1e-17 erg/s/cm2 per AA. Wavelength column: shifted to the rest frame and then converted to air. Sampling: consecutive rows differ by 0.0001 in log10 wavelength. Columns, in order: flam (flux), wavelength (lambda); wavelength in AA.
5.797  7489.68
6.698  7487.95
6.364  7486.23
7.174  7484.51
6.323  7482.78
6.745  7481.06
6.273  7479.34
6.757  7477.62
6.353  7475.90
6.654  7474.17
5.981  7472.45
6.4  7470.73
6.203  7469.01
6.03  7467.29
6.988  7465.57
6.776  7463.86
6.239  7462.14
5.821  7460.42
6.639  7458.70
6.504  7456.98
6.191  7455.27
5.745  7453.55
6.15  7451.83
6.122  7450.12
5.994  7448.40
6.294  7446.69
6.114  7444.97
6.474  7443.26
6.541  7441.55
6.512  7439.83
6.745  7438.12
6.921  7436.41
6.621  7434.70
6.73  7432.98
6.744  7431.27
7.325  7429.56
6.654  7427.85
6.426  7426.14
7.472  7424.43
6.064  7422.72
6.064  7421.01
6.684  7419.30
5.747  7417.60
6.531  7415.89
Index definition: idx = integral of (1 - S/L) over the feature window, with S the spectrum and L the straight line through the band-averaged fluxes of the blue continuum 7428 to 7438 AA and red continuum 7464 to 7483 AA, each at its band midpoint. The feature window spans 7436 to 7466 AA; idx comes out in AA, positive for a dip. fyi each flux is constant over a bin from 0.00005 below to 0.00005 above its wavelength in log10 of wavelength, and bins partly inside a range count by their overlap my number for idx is 1.4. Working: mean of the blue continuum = 6.84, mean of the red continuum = 6.45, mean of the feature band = 6.36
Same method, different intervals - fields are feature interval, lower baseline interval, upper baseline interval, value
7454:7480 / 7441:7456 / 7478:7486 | 0.2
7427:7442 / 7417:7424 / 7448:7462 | -1.3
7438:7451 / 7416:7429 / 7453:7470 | 0.1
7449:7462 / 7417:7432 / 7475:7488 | 0.8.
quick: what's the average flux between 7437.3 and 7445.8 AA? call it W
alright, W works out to 6.48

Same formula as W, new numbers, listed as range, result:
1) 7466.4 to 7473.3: 6.16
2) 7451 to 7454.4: 5.94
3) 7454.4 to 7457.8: 6.35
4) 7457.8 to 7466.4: 6.49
